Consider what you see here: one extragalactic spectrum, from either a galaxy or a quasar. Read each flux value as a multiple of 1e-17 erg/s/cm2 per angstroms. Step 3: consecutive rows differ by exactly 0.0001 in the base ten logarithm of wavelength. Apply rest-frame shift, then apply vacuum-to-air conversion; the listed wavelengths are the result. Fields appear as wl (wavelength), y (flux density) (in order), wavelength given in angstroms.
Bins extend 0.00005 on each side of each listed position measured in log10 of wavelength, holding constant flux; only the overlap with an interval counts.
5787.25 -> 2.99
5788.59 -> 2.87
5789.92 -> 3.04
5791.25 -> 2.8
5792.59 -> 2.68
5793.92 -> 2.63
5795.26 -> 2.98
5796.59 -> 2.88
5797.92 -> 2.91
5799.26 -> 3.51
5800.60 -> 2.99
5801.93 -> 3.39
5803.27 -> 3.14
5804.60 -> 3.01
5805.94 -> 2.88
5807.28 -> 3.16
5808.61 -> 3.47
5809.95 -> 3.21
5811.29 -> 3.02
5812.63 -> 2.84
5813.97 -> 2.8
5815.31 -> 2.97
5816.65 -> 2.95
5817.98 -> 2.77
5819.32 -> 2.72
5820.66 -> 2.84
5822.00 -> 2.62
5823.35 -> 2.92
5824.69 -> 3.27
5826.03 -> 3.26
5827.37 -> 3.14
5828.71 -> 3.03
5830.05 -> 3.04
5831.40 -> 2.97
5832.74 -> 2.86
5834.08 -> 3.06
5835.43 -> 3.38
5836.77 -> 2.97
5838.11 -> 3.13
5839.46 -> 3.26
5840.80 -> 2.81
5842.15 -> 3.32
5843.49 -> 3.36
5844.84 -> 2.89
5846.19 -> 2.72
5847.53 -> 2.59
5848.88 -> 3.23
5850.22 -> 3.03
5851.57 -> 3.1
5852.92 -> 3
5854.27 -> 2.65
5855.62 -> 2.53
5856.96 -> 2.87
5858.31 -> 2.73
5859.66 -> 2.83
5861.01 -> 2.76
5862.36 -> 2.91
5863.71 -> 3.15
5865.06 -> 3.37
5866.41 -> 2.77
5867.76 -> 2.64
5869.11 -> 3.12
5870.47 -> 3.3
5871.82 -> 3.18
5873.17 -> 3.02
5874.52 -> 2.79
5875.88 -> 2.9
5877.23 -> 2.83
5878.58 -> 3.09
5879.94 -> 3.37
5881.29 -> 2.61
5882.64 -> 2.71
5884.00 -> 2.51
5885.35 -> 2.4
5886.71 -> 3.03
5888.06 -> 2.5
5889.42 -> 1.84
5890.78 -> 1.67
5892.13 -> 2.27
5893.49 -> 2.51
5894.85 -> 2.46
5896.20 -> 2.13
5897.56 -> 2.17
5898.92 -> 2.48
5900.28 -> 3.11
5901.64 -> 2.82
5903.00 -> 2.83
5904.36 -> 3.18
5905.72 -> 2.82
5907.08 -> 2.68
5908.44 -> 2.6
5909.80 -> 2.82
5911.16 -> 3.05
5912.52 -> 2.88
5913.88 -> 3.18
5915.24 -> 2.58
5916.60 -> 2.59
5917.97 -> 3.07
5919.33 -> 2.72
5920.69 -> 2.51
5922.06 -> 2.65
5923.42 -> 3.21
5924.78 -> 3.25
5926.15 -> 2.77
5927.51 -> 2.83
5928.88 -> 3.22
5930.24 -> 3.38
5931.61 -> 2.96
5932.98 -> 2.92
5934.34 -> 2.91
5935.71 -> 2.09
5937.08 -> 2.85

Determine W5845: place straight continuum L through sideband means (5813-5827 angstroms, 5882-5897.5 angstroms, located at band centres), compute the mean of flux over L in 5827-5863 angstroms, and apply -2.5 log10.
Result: -0.10 mag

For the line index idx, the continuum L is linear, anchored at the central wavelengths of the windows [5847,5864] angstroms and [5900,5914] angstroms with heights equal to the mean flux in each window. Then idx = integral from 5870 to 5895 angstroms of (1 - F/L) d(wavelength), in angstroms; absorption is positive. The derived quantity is 1.72 angstroms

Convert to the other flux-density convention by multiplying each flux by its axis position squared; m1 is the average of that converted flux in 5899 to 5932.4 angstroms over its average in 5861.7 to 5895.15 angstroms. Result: 1.1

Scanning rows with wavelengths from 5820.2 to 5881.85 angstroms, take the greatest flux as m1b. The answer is 3.38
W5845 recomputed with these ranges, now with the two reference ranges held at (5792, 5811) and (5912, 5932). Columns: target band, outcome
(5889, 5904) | 0.22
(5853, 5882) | 0.02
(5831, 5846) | -0.02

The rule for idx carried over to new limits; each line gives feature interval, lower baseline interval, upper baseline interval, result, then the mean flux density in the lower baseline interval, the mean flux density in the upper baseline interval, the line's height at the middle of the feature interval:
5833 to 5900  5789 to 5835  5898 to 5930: 2.5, 2.99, 2.87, 2.93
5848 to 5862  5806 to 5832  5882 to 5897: -1.0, 3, 2.36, 2.67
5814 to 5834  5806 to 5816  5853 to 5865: 0.3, 3.05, 2.84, 3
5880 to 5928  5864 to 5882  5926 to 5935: 5.3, 3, 3.01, 3.01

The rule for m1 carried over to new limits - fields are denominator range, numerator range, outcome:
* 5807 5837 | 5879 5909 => 0.88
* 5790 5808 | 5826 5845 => 1.05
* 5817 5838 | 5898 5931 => 0.99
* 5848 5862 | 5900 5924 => 1.01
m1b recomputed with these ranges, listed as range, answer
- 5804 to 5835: 3.47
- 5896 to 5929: 3.25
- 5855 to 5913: 3.37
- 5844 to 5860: 3.23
